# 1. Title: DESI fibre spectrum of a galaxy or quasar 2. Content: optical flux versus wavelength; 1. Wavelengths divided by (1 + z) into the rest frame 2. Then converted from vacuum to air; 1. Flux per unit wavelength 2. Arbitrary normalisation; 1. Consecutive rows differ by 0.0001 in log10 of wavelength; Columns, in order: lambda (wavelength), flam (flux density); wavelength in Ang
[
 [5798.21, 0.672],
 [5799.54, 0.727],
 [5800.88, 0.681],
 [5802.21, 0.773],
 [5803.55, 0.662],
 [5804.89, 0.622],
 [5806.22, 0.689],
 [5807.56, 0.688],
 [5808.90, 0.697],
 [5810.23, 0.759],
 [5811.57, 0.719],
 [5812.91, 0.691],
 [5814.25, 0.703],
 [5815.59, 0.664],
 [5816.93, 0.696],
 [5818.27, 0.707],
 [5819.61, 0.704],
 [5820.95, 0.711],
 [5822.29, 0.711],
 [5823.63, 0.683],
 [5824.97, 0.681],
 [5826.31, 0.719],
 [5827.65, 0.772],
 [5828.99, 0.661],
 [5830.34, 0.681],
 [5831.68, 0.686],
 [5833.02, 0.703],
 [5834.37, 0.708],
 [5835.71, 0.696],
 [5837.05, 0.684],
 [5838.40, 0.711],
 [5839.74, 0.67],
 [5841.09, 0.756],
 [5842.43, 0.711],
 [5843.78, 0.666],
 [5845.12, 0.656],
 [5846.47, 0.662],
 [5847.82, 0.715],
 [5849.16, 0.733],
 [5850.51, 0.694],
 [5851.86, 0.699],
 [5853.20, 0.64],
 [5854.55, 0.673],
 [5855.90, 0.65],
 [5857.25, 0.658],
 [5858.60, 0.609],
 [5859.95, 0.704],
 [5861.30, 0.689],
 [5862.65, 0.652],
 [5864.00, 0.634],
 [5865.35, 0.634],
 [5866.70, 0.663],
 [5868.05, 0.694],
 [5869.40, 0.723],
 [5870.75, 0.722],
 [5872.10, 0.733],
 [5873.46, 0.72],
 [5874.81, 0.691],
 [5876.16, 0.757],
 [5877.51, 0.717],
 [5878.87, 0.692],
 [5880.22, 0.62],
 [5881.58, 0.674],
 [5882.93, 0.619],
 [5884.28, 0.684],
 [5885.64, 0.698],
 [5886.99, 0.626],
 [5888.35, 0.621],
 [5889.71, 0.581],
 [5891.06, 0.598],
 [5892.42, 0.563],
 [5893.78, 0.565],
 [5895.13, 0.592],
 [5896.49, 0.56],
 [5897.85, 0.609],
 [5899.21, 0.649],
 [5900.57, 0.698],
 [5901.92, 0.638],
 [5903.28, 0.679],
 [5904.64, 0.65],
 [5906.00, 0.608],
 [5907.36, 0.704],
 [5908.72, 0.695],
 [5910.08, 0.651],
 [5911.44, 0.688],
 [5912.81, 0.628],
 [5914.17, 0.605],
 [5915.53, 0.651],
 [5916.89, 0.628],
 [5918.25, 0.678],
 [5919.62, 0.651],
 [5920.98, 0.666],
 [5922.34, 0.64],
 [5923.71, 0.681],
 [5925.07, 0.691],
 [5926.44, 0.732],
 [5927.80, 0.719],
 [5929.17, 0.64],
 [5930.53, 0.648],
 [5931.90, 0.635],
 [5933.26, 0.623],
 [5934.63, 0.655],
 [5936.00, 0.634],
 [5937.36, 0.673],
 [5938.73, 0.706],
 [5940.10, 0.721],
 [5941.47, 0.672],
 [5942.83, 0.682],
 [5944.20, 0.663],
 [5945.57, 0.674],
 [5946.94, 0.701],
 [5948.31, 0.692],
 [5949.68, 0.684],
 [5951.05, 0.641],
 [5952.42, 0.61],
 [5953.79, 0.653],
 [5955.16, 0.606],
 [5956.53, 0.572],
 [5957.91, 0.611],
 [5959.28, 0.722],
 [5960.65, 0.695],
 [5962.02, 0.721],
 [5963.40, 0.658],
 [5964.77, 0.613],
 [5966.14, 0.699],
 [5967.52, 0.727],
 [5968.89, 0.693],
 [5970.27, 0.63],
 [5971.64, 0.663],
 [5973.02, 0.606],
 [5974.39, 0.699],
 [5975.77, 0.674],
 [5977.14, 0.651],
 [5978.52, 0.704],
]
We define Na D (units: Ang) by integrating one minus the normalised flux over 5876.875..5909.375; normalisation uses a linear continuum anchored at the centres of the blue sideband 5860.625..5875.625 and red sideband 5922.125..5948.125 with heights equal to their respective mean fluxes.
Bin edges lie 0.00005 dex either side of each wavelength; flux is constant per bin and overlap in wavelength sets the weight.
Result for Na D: 2.1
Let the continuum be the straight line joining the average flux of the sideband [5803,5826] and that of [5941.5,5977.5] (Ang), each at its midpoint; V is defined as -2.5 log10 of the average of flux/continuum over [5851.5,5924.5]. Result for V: 0.036 mag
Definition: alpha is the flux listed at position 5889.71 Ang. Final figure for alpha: 0.581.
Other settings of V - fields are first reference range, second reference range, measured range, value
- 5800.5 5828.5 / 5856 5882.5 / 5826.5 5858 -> 0.00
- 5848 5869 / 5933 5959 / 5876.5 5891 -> 0.02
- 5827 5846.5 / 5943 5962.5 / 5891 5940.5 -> 0.03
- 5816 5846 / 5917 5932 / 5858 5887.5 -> 0.01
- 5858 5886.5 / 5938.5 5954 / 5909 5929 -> 0.02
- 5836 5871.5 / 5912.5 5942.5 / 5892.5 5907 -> 0.08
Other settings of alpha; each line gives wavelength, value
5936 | 0.634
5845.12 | 0.656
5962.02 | 0.721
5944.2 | 0.663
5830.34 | 0.681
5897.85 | 0.609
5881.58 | 0.674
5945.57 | 0.674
